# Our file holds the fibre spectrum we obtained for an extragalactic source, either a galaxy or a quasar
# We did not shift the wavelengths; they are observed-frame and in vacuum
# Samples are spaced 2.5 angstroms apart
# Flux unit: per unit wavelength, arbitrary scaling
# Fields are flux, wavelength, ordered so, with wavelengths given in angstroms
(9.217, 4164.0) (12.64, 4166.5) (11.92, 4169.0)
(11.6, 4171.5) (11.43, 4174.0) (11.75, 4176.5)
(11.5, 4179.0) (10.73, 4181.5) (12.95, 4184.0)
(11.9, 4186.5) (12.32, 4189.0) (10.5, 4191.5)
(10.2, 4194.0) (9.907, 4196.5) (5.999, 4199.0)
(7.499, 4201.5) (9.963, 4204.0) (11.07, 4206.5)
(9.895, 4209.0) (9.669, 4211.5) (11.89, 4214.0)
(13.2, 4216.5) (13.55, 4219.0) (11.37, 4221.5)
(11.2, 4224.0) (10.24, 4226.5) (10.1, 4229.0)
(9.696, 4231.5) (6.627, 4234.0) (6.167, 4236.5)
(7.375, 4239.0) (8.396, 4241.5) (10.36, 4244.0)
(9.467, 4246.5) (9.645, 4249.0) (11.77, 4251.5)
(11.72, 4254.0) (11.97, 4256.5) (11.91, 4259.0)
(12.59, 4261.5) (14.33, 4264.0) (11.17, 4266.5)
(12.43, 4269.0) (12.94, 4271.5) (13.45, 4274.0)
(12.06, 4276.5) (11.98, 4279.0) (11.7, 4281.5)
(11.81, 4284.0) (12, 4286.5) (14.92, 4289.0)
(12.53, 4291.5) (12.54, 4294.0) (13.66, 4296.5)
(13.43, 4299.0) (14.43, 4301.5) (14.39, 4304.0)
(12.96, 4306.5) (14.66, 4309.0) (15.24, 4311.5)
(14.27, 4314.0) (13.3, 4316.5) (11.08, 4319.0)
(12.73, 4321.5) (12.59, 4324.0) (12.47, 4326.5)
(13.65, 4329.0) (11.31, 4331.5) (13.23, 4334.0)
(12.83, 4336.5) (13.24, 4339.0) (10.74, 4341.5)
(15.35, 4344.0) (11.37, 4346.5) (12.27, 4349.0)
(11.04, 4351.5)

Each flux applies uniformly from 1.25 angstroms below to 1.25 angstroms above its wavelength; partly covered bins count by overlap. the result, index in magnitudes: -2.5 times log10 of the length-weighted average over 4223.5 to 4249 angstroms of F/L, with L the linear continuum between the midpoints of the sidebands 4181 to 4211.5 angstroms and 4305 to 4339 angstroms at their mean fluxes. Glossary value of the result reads 0.24 mag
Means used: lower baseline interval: 10.2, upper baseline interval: 13.1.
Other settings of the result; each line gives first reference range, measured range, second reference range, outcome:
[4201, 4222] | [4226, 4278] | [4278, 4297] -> 0.12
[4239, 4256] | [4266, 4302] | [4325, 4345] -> -0.14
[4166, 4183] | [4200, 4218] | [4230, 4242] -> -0.12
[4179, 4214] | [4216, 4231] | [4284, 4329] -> -0.04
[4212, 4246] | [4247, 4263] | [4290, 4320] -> -0.03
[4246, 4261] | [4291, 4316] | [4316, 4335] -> -0.14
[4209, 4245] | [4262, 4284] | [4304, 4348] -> -0.10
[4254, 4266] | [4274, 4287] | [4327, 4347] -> 0.05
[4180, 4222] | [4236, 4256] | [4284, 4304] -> 0.25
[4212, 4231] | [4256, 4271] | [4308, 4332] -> -0.02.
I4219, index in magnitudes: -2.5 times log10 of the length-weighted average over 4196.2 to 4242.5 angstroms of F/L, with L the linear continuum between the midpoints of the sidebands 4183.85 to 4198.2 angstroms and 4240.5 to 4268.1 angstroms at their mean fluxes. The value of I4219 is 0.15 mag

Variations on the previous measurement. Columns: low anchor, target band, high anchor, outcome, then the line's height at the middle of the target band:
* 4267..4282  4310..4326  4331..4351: -0.06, 12.5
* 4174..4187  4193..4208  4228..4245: 0.15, 10.5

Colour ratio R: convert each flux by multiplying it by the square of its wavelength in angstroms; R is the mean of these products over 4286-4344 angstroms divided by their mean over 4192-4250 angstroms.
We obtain 1.42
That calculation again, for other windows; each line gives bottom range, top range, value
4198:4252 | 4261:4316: 1.39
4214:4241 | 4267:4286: 1.26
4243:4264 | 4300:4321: 1.24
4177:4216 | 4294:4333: 1.34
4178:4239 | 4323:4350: 1.31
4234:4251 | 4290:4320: 1.63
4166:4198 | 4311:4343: 1.20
